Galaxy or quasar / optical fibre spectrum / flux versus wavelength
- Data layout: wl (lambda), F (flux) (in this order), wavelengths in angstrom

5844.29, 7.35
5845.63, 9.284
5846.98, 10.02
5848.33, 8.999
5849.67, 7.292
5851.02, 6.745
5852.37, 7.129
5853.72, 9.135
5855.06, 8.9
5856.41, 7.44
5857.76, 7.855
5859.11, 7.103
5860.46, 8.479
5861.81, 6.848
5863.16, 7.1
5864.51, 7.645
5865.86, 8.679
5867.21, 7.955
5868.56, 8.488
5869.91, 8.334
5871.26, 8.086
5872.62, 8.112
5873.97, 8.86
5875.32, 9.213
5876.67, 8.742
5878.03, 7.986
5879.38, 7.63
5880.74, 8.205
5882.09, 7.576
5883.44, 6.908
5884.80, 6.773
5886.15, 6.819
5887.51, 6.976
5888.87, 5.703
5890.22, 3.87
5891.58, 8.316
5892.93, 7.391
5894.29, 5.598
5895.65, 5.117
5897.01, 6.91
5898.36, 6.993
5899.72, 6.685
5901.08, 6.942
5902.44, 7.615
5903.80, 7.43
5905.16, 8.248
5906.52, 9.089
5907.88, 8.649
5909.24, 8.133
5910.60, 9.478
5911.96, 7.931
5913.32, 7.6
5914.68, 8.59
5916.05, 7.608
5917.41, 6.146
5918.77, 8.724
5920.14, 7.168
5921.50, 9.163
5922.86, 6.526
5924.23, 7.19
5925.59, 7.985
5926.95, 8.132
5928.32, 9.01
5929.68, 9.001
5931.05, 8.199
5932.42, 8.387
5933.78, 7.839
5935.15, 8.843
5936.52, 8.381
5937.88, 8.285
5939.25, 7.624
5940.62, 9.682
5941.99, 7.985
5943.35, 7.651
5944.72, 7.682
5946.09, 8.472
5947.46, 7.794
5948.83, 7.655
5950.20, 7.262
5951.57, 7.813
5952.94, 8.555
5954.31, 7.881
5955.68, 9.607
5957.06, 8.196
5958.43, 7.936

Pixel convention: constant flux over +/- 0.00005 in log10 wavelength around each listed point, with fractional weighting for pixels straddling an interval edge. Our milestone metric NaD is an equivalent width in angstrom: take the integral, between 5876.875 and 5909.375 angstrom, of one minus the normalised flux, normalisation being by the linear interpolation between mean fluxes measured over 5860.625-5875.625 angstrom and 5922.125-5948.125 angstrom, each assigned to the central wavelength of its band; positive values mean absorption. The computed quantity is 3.9 angstrom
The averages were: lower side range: 8.11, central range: 7.15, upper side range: 8.14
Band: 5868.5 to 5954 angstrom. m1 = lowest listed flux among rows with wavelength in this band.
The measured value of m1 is 3.87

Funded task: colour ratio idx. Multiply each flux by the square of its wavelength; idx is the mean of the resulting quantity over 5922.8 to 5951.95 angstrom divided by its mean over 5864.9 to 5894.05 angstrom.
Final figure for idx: 1.08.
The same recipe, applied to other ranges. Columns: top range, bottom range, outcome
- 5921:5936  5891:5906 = 1.18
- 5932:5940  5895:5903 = 1.24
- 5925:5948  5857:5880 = 1.05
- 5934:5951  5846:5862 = 1.04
